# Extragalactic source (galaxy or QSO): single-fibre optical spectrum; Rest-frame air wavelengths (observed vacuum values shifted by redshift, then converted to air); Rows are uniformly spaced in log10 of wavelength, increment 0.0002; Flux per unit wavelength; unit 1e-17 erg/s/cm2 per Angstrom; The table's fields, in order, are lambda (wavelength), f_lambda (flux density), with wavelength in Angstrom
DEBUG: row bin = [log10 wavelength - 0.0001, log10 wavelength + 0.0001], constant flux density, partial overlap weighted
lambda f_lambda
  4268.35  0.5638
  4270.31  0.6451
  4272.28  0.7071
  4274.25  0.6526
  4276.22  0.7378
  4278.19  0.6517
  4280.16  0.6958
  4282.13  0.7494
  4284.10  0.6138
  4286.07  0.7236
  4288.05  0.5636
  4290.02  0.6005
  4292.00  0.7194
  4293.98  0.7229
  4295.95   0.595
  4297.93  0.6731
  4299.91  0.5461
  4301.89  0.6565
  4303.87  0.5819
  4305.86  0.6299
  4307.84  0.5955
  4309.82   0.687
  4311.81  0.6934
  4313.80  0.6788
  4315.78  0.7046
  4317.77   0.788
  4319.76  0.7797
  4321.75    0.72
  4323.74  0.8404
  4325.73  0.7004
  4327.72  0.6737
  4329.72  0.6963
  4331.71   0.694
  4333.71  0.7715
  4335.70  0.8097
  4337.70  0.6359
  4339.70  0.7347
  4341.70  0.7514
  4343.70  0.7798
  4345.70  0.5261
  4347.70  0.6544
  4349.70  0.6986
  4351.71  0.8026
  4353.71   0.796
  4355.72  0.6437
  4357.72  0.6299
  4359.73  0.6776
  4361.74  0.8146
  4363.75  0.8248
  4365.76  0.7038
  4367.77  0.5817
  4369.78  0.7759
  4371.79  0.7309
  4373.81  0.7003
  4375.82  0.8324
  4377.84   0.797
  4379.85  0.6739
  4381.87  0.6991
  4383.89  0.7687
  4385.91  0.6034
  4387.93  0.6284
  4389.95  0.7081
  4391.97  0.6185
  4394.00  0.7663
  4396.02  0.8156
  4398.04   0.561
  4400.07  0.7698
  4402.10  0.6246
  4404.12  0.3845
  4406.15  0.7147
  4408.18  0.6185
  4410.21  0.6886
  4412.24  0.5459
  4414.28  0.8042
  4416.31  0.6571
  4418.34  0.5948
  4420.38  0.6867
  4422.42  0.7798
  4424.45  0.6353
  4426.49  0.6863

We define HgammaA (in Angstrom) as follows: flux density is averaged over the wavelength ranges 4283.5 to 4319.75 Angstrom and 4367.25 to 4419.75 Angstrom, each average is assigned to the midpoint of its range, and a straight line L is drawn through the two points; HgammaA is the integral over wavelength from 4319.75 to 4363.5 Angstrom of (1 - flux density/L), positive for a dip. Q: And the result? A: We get -3.4 Angstrom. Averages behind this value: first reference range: 0.658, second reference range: 0.68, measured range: 0.72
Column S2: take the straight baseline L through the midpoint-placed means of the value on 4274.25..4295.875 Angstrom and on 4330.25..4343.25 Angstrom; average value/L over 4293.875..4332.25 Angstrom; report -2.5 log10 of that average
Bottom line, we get 0.04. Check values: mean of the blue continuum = 0.673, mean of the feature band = 0.682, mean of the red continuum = 0.734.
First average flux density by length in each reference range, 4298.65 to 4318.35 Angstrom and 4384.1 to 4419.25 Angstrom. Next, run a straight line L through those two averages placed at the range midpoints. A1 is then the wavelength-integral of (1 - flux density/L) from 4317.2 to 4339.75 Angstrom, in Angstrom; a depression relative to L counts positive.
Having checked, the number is -2.8 Angstrom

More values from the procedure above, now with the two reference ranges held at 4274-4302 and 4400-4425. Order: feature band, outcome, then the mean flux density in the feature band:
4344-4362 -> -1.0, 0.692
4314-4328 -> -1.8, 0.744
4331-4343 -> -1.4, 0.735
